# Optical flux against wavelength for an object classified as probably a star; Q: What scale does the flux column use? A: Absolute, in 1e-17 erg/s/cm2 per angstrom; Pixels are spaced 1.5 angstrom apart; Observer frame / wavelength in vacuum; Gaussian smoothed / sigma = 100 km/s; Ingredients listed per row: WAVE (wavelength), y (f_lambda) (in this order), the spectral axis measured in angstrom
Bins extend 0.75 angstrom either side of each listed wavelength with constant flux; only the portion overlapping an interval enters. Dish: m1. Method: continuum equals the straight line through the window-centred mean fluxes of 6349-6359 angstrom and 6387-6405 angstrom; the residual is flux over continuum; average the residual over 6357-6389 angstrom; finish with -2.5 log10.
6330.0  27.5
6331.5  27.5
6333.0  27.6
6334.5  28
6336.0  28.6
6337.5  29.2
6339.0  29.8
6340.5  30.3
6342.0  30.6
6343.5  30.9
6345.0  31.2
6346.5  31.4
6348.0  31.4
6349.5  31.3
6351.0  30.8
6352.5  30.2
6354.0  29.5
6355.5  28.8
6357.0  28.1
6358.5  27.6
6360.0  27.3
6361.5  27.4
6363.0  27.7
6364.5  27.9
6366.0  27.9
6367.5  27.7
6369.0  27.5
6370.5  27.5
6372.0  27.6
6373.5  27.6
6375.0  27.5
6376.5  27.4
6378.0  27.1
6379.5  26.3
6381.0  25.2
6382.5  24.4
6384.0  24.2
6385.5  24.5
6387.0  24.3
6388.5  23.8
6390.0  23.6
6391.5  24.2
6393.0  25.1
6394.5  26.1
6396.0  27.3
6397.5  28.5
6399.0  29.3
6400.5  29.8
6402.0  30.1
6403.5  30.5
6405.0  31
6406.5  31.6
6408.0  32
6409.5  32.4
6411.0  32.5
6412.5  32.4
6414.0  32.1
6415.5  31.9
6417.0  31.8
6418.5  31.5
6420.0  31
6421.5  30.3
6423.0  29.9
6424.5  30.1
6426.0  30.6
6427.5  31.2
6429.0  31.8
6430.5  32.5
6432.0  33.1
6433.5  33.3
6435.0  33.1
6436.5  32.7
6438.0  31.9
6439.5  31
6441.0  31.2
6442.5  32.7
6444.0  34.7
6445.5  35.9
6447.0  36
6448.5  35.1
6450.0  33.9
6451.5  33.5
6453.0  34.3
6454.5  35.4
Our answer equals 0.07 mag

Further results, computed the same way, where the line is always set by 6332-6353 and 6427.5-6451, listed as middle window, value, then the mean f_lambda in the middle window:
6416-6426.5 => 0.06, 30.8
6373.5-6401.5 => 0.20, 26.1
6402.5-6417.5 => 0.02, 31.8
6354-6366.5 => 0.10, 27.9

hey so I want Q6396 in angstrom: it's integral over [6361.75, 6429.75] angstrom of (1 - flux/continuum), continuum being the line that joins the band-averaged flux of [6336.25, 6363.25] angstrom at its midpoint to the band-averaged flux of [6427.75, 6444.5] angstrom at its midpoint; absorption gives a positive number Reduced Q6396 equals 5.8 angstrom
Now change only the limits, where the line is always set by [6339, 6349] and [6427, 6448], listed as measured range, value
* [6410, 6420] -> 0.16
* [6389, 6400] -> 1.96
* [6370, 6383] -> 1.99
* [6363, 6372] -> 1.07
